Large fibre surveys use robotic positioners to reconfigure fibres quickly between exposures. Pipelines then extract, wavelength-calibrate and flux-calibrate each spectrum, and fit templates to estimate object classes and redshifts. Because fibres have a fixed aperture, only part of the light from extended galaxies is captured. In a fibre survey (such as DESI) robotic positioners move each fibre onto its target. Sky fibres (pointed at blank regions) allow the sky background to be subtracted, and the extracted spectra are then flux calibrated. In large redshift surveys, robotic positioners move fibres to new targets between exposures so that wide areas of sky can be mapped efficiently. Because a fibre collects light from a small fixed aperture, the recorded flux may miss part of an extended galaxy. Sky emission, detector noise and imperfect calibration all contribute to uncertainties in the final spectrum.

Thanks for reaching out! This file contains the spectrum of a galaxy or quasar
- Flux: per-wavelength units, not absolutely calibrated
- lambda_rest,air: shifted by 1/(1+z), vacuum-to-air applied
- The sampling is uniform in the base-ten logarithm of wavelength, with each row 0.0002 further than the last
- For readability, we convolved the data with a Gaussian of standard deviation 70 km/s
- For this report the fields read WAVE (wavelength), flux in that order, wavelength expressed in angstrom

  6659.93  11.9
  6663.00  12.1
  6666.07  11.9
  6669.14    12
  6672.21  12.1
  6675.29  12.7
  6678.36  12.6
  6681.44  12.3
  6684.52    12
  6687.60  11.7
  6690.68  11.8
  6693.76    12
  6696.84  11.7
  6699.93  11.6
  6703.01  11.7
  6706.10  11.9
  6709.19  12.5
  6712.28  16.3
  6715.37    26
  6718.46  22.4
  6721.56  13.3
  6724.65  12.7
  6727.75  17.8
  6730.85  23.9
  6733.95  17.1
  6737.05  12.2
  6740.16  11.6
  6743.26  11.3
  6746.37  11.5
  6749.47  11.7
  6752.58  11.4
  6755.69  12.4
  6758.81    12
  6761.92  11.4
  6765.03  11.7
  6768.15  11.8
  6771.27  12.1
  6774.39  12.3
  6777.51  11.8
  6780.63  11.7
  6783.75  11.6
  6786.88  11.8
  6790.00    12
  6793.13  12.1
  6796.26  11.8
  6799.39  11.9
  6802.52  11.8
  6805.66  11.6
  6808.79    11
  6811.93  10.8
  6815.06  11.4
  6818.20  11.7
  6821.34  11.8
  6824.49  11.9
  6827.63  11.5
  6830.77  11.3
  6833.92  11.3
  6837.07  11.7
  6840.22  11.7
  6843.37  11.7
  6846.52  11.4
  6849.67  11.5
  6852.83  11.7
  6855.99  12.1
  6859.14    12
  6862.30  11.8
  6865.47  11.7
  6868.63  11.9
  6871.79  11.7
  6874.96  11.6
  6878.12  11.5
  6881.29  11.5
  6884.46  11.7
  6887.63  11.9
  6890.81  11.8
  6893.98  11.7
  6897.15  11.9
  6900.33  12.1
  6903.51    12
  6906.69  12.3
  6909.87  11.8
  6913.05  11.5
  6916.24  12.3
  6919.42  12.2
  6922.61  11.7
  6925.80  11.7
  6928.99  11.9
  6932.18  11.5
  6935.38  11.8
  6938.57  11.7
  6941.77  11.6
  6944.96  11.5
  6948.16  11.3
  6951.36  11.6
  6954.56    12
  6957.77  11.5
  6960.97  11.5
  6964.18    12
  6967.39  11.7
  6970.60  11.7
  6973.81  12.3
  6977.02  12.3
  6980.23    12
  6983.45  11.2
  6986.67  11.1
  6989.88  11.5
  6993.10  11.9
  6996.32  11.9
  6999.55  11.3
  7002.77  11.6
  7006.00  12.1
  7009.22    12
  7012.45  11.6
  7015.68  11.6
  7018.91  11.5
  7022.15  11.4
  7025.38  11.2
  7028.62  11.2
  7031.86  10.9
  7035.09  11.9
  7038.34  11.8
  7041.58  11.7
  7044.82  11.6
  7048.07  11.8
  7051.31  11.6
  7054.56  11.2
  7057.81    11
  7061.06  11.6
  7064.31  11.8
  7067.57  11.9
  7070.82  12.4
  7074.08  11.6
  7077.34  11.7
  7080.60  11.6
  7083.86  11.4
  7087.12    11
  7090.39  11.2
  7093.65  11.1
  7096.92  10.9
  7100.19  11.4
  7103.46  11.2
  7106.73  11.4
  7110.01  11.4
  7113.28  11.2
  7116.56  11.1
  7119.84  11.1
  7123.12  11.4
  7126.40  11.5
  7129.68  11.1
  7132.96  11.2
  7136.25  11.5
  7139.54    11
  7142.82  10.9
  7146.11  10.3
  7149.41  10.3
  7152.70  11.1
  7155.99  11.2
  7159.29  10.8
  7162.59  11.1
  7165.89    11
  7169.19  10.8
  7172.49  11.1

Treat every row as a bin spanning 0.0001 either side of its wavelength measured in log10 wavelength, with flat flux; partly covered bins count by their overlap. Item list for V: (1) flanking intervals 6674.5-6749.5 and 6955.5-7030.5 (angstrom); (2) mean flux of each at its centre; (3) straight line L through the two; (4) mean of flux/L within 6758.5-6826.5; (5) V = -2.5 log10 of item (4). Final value 0.15 mag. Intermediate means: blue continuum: 14.2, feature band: 11.7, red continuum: 11.7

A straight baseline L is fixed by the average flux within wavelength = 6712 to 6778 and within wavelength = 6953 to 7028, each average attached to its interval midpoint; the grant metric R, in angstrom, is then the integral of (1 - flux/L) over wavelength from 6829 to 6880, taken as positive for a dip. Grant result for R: 5.7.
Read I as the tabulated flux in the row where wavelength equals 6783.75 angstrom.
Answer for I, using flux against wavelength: 11.6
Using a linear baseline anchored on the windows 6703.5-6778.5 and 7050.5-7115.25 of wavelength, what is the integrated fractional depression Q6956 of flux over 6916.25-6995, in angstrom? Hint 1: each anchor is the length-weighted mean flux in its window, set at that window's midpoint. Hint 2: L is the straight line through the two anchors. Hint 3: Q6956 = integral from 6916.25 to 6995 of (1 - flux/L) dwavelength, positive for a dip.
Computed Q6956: 4.4 angstrom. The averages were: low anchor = 14.1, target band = 11.7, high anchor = 11.4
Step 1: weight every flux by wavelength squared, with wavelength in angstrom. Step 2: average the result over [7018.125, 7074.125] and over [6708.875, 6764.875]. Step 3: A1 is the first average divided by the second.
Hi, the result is 0.85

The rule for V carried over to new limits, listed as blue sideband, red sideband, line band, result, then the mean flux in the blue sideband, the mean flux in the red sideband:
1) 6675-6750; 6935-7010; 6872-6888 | 0.085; 14.2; 11.7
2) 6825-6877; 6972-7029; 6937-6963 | 0.006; 11.7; 11.7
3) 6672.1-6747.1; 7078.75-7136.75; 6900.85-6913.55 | 0.068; 14.2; 11.3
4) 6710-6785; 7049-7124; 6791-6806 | 0.154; 14.1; 11.4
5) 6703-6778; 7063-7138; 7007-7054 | 0.033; 14.1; 11.4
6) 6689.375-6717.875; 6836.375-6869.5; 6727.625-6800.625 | 0.048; 14.3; 11.7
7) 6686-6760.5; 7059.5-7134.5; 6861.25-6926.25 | 0.091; 14.1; 11.4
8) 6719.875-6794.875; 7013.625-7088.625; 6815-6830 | 0.083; 12.9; 11.5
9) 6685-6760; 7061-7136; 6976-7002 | 0.050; 14.1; 11.4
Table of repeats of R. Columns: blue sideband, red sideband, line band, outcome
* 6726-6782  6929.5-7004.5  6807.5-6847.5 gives 3.6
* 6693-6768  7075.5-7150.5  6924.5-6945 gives 1.4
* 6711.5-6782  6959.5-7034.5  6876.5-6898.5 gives 1.8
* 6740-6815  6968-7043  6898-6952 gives -0.6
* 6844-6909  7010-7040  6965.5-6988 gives -0.4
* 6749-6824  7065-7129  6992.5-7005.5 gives -0.2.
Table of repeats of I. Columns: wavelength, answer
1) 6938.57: 11.7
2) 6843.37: 11.7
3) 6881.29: 11.5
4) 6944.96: 11.5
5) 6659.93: 11.9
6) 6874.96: 11.6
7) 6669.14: 12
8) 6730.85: 23.9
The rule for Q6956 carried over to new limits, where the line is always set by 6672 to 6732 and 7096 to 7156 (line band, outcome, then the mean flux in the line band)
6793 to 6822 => 4.4 angstrom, 11.6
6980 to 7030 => 2.1 angstrom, 11.6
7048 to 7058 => 0.3 angstrom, 11.4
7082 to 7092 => 0.2 angstrom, 11.2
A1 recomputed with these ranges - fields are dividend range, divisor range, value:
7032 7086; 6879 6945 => 1.03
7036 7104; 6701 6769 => 0.89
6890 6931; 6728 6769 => 0.94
